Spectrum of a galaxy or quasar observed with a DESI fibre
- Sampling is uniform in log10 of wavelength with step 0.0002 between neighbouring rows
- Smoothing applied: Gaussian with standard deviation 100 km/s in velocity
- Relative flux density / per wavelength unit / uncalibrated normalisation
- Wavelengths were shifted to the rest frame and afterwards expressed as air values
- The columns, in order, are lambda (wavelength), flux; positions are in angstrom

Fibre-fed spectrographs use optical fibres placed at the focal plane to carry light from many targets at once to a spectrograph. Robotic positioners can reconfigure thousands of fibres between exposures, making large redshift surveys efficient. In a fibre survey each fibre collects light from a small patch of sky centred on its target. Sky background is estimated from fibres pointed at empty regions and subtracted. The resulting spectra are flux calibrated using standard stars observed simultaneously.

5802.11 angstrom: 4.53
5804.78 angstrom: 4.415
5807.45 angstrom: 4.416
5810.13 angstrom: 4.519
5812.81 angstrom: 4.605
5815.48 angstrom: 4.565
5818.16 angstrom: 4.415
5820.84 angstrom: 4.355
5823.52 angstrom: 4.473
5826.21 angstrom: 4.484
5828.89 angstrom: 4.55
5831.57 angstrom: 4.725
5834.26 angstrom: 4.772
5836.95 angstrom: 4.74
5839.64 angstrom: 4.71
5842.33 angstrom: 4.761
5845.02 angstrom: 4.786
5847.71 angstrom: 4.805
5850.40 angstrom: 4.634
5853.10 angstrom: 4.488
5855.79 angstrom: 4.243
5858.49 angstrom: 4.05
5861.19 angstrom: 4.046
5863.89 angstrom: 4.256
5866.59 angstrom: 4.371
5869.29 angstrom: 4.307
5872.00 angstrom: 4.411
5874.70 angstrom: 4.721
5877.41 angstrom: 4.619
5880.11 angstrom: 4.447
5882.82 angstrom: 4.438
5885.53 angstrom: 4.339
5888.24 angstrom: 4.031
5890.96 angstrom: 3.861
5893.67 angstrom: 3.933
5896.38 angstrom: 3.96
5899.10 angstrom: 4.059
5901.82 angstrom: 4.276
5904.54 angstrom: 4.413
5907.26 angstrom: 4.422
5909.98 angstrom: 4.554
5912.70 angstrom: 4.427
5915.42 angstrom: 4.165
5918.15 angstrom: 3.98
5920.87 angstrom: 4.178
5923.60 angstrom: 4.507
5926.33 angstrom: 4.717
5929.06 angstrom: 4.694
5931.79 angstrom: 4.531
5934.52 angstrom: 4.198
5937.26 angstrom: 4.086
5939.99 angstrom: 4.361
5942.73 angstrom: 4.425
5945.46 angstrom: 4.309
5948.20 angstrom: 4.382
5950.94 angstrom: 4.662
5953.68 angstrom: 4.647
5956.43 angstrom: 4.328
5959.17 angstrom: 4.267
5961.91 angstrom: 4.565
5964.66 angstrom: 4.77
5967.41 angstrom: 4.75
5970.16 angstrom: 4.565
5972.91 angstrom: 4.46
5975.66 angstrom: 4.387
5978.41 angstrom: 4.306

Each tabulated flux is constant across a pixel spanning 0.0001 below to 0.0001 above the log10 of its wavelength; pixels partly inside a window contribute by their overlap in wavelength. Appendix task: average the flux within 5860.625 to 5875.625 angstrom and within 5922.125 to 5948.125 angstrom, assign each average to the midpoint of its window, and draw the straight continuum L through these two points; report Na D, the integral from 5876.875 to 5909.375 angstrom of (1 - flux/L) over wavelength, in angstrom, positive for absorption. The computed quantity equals 1.1 angstrom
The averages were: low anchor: 4.36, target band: 4.23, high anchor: 4.42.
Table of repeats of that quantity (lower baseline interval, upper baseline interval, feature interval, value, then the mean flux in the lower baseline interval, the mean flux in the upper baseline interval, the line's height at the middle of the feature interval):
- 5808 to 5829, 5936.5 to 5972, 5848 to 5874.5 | 0.8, 4.49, 4.48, 4.48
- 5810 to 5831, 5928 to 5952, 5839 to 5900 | 1.4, 4.5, 4.4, 4.46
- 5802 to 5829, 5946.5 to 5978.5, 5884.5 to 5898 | 1.4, 4.48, 4.51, 4.5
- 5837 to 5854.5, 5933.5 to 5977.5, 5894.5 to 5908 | 1.1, 4.7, 4.45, 4.57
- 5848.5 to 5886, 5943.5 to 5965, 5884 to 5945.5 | 2.2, 4.39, 4.48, 4.44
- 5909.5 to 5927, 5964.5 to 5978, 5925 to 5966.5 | -0.2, 4.34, 4.55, 4.45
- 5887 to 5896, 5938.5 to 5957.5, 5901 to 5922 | -0.9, 3.94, 4.44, 4.12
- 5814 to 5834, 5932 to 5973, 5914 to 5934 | 0.4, 4.53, 4.45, 4.47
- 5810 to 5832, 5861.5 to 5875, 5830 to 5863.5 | -0.9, 4.51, 4.36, 4.43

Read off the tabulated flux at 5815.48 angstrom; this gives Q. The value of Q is 4.565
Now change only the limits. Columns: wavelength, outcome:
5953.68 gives 4.647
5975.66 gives 4.387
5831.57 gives 4.725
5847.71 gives 4.805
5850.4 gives 4.634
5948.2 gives 4.382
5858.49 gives 4.05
